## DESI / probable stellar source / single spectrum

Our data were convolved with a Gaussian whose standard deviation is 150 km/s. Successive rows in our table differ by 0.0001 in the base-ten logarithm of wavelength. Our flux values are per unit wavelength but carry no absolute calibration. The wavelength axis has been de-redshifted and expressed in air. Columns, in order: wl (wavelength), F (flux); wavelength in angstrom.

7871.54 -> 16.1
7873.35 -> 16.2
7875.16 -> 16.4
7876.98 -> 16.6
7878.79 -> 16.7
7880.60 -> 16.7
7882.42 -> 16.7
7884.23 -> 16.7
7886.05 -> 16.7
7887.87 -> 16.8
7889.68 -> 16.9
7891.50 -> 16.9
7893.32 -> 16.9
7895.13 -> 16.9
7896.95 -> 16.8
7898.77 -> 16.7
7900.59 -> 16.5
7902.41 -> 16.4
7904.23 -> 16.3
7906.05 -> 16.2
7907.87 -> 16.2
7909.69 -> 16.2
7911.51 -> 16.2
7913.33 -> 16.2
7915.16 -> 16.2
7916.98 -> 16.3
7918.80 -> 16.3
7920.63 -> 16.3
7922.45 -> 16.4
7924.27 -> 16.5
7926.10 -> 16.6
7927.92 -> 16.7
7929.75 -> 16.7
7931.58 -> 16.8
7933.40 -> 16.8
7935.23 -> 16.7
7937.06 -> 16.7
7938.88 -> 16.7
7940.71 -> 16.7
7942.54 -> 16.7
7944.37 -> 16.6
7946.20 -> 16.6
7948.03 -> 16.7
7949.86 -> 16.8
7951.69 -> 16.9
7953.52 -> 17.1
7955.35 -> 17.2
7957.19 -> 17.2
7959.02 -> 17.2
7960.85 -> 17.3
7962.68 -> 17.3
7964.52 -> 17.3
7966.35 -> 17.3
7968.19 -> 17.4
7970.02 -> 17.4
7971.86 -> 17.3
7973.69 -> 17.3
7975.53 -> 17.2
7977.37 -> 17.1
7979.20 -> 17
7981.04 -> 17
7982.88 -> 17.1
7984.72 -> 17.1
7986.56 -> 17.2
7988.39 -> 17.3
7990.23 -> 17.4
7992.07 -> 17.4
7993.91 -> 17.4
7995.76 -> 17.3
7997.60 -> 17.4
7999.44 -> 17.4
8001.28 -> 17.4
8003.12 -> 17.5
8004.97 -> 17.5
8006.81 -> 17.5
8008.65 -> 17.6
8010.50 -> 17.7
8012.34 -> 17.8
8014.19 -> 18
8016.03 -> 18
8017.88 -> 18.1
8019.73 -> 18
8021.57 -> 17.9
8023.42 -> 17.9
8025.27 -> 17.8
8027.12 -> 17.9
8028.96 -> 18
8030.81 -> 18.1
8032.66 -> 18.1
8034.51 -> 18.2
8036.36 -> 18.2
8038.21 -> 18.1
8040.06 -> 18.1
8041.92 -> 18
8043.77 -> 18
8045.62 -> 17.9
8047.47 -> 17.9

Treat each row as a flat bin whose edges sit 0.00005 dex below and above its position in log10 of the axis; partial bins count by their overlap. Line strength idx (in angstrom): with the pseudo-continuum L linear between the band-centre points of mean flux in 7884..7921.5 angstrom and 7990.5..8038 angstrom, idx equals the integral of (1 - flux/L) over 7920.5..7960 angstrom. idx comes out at 0.37 angstrom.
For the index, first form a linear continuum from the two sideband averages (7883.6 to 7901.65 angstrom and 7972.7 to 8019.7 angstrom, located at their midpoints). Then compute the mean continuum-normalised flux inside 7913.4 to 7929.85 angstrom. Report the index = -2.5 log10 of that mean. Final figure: 0.04 mag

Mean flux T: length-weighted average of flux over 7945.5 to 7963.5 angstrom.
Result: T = 17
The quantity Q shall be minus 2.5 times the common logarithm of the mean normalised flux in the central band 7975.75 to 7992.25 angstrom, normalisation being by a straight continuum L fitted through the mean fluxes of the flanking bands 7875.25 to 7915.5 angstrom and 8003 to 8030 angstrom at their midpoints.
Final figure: 0.02 mag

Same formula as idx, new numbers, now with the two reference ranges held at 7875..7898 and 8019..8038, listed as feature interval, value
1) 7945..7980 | 0.6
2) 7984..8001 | 0.4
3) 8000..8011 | 0.2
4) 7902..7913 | 0.5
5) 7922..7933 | 0.3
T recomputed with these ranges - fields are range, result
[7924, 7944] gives 16.7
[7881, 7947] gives 16.6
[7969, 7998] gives 17.2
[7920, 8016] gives 17.1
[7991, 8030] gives 17.7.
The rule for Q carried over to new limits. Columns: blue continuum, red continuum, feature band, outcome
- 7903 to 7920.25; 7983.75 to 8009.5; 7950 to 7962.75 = -0.02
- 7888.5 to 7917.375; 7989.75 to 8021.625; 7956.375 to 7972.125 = -0.01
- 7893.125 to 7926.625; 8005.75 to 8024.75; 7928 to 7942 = 0.00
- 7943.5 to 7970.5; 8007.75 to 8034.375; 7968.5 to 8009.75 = 0.01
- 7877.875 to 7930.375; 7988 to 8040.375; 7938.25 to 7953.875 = 0.02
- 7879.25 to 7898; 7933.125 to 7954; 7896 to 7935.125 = 0.02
